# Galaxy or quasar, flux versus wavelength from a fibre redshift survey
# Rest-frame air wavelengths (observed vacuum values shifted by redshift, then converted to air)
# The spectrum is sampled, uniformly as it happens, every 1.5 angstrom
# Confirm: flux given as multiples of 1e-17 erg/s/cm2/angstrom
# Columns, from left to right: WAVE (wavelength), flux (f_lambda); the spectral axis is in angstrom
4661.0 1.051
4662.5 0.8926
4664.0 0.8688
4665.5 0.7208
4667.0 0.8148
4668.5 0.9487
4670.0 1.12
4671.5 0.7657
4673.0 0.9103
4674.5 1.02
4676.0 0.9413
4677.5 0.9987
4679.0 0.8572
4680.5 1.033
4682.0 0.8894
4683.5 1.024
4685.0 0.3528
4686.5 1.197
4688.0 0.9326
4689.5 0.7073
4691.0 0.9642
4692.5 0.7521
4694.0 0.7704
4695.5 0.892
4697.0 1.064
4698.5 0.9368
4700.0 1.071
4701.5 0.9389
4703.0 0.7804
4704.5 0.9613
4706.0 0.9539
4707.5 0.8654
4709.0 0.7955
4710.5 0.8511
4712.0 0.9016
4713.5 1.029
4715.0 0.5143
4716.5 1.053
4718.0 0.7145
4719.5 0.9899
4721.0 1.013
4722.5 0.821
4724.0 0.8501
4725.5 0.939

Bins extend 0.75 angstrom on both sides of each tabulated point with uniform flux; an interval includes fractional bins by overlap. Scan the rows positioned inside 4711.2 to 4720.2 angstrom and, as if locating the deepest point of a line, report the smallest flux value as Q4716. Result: 0.5143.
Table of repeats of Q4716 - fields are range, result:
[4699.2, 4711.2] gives 0.7804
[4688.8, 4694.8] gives 0.7073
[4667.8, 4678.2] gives 0.7657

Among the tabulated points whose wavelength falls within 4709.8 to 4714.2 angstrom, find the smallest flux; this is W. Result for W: 0.8511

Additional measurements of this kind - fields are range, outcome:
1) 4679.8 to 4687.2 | 0.3528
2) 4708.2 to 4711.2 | 0.7955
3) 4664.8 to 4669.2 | 0.7208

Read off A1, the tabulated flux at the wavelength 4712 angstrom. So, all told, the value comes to 0.9016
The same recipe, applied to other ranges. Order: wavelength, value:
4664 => 0.8688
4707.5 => 0.8654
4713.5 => 1.029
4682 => 0.8894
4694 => 0.7704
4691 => 0.9642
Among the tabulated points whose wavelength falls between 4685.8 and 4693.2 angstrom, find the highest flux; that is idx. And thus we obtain 1.197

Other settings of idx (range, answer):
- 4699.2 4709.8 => 1.071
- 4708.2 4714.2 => 1.029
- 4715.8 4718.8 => 1.053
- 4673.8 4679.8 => 1.02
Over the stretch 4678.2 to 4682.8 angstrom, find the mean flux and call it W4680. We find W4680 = 0.928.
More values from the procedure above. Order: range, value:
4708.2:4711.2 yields 0.824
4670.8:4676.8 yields 0.911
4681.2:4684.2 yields 0.957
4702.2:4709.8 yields 0.872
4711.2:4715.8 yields 0.818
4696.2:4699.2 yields 1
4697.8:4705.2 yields 0.938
